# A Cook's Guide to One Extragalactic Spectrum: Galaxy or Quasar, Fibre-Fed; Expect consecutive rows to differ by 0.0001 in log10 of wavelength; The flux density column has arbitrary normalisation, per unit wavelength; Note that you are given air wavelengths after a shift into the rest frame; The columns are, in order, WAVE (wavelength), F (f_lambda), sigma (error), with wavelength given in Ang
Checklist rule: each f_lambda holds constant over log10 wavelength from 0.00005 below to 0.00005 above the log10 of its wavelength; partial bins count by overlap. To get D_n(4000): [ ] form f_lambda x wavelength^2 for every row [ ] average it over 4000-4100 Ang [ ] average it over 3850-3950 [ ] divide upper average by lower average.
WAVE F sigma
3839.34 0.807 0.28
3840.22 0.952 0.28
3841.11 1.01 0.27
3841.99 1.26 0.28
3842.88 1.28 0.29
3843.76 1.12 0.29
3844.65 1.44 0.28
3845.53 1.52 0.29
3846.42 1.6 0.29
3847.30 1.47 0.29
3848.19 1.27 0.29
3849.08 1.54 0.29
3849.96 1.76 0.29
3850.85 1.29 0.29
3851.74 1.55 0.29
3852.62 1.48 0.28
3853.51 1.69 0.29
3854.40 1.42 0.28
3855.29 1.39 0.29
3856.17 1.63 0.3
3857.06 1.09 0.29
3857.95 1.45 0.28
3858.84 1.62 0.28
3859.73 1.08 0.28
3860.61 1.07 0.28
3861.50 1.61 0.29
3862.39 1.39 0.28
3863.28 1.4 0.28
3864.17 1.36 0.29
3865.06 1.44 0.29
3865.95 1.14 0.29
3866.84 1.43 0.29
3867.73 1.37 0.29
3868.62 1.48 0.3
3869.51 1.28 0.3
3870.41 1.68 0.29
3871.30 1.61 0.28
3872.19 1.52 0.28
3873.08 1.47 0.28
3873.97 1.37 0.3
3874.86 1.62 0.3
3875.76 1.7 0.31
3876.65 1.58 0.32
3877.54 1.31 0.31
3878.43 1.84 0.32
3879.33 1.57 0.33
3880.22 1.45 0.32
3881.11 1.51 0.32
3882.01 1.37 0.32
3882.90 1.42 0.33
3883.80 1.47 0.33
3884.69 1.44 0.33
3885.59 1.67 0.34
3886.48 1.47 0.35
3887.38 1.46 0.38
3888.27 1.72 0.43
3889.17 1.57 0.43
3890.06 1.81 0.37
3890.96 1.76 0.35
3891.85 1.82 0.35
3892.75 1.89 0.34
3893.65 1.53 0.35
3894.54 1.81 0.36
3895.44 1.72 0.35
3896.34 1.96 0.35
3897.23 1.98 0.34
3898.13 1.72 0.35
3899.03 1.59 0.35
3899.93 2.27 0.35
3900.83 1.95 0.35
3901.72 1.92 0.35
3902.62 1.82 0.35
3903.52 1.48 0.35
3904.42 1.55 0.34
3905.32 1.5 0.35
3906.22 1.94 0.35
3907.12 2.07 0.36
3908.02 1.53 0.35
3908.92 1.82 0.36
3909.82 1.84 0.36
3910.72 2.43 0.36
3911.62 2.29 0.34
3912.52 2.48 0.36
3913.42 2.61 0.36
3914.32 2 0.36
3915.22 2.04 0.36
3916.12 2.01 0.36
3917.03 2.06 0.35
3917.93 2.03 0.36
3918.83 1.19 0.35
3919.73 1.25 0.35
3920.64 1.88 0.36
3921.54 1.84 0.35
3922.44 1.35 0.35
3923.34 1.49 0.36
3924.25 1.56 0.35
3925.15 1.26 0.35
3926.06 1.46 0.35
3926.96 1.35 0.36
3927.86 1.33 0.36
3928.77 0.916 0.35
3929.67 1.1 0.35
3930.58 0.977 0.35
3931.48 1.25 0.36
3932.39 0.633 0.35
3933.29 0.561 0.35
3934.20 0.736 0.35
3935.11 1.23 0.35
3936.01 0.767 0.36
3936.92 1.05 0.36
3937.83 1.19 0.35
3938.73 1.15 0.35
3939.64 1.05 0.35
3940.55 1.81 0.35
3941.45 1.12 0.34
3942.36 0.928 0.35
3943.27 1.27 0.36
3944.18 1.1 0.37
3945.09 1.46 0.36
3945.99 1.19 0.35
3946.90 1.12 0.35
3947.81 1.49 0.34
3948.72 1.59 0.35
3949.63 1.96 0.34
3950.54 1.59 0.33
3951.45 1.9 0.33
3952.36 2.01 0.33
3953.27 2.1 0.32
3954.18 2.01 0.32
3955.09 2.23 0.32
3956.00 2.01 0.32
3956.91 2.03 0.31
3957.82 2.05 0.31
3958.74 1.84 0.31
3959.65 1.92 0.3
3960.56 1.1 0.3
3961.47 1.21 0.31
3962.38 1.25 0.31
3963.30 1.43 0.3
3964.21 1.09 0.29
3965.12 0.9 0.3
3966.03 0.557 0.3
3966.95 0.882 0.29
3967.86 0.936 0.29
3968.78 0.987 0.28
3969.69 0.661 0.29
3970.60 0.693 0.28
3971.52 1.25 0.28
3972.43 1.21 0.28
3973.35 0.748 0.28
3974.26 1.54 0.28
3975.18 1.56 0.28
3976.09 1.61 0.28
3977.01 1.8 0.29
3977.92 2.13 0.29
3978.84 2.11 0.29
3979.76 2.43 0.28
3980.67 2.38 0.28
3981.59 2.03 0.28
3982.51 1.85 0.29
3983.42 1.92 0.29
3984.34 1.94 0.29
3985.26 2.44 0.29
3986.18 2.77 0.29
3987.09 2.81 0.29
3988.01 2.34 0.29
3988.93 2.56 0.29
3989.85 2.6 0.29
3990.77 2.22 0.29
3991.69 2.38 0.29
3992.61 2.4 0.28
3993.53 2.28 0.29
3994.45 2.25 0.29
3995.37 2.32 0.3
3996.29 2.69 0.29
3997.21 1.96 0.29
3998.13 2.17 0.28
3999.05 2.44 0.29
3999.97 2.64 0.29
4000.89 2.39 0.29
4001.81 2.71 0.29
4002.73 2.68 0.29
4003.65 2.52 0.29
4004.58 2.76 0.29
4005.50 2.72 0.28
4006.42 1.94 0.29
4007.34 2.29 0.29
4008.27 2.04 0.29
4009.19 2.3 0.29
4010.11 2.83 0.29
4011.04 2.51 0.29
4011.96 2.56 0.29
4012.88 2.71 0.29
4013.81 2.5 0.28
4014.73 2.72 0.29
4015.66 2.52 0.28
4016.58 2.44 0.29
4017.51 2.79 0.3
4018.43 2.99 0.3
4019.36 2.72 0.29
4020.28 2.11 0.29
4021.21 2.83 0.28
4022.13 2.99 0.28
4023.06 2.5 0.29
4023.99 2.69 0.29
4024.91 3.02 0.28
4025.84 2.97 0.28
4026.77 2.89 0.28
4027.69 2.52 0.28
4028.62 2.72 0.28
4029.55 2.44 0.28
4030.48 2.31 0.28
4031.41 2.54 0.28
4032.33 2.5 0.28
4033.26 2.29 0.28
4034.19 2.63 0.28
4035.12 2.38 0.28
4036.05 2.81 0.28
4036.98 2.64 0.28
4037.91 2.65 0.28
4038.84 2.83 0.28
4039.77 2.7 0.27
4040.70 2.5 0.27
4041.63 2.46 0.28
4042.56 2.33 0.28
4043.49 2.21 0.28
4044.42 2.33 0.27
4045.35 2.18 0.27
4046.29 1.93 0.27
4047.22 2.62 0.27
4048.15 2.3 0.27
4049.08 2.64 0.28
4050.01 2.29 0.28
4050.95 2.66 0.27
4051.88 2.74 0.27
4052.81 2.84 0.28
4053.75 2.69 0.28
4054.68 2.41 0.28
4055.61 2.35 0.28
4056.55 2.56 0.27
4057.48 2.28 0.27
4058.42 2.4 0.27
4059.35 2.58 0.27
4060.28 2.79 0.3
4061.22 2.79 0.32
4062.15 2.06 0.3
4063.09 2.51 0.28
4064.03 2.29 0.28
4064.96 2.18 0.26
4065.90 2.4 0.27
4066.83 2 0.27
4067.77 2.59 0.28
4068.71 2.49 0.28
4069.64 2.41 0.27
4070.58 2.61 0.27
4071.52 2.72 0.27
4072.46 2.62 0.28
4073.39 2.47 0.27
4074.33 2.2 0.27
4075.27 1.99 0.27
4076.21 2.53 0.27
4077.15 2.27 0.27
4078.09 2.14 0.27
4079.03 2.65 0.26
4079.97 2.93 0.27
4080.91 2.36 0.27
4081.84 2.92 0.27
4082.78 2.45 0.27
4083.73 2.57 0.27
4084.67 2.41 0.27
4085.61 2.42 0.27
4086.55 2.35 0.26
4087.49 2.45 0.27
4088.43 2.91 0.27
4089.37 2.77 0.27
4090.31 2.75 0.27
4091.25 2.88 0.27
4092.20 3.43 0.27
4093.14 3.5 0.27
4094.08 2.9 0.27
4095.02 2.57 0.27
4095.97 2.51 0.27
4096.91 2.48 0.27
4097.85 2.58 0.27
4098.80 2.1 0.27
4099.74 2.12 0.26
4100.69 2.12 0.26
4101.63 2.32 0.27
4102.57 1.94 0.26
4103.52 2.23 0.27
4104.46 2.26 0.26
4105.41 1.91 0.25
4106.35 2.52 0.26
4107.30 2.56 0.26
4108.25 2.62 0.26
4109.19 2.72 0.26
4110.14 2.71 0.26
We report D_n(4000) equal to 1.8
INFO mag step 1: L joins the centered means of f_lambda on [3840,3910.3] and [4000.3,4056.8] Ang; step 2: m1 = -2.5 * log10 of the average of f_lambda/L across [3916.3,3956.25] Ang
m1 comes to 0.36 mag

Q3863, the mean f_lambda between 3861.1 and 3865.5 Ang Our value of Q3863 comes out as 1.44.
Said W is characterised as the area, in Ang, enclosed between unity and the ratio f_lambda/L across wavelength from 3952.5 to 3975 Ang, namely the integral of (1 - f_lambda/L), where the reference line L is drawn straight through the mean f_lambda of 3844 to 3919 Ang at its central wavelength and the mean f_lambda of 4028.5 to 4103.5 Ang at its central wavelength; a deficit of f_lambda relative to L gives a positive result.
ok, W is 7.2 Ang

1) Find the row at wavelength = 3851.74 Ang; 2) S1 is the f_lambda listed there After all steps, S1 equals 1.55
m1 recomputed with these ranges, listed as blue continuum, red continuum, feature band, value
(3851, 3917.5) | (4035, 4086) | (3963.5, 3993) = 0.207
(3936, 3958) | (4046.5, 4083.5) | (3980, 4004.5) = -0.245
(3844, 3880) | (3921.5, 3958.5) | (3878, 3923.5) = -0.234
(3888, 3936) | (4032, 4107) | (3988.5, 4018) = -0.155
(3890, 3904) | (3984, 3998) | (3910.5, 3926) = 0.051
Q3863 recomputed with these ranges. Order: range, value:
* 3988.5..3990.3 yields 2.58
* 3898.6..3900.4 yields 1.93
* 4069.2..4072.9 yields 2.59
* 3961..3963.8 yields 1.29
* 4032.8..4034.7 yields 2.46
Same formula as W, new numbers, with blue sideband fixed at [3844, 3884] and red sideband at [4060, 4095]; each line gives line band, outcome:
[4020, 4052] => -2.80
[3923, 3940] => 6.57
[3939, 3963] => 4.08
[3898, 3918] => -3.19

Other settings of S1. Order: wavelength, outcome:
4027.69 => 2.52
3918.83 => 1.19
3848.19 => 1.27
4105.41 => 1.91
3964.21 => 1.09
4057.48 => 2.28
